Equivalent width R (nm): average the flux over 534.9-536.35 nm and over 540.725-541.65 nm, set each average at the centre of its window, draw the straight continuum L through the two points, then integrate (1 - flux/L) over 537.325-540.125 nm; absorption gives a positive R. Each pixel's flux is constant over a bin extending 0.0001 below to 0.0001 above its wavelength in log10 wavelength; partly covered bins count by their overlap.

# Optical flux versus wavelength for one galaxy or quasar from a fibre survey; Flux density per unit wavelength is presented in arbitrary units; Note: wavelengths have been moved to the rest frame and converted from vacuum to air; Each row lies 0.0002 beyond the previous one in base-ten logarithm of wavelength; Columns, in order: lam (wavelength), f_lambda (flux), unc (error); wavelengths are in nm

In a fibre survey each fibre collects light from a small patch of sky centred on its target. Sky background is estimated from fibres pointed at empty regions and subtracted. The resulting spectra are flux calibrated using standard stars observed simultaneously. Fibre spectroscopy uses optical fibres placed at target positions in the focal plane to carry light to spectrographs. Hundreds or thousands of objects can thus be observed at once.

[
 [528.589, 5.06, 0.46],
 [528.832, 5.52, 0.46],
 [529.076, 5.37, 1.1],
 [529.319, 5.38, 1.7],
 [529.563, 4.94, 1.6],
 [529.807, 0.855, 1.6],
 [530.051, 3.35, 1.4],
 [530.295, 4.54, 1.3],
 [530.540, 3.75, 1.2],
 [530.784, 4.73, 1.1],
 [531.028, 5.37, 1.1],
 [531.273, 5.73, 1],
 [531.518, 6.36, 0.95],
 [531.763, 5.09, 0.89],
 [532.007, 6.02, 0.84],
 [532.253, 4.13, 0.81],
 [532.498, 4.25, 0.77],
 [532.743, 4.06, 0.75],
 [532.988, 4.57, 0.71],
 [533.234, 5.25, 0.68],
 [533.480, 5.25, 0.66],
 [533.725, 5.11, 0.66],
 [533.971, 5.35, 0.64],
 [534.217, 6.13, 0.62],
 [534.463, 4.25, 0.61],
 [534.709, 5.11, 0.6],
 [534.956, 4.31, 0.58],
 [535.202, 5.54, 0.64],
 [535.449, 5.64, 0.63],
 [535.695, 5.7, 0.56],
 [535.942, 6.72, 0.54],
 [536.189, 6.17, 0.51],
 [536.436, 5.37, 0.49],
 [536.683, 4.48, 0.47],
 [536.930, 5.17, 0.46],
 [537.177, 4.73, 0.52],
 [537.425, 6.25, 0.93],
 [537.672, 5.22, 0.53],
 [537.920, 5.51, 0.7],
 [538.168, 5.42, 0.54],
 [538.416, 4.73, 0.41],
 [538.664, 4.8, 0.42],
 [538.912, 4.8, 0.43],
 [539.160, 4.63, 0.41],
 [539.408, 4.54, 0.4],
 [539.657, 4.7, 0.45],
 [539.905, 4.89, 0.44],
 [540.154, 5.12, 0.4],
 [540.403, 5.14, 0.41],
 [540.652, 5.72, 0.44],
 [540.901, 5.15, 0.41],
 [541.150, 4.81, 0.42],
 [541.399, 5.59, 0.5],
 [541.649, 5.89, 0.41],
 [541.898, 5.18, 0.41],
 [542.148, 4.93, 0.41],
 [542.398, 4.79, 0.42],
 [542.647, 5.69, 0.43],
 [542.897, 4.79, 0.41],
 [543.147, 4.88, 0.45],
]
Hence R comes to 0.237 nm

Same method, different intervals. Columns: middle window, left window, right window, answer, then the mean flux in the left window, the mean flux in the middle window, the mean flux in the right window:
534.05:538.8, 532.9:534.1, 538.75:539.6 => -0.43 nm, 5.13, 5.33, 4.67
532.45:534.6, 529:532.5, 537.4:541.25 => -0.06 nm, 4.66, 4.94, 5.06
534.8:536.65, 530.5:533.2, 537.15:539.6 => -0.20 nm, 4.96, 5.57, 5.06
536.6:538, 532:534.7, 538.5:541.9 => -0.07 nm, 4.9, 5.24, 5.06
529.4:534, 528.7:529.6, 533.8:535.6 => 0.53 nm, 5.34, 4.66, 5.2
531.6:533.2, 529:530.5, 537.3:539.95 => -0.16 nm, 4.01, 4.76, 5.05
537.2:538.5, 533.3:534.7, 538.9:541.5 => -0.08 nm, 5.21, 5.39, 5.01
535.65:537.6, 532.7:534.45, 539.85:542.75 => -0.15 nm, 5.1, 5.56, 5.25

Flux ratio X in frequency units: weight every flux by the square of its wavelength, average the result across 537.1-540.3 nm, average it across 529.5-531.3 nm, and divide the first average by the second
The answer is 1.28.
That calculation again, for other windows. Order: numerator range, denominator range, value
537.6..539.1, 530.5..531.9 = 0.99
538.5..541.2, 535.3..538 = 0.90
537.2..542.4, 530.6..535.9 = 1.02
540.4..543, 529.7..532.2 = 1.19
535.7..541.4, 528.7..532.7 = 1.14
